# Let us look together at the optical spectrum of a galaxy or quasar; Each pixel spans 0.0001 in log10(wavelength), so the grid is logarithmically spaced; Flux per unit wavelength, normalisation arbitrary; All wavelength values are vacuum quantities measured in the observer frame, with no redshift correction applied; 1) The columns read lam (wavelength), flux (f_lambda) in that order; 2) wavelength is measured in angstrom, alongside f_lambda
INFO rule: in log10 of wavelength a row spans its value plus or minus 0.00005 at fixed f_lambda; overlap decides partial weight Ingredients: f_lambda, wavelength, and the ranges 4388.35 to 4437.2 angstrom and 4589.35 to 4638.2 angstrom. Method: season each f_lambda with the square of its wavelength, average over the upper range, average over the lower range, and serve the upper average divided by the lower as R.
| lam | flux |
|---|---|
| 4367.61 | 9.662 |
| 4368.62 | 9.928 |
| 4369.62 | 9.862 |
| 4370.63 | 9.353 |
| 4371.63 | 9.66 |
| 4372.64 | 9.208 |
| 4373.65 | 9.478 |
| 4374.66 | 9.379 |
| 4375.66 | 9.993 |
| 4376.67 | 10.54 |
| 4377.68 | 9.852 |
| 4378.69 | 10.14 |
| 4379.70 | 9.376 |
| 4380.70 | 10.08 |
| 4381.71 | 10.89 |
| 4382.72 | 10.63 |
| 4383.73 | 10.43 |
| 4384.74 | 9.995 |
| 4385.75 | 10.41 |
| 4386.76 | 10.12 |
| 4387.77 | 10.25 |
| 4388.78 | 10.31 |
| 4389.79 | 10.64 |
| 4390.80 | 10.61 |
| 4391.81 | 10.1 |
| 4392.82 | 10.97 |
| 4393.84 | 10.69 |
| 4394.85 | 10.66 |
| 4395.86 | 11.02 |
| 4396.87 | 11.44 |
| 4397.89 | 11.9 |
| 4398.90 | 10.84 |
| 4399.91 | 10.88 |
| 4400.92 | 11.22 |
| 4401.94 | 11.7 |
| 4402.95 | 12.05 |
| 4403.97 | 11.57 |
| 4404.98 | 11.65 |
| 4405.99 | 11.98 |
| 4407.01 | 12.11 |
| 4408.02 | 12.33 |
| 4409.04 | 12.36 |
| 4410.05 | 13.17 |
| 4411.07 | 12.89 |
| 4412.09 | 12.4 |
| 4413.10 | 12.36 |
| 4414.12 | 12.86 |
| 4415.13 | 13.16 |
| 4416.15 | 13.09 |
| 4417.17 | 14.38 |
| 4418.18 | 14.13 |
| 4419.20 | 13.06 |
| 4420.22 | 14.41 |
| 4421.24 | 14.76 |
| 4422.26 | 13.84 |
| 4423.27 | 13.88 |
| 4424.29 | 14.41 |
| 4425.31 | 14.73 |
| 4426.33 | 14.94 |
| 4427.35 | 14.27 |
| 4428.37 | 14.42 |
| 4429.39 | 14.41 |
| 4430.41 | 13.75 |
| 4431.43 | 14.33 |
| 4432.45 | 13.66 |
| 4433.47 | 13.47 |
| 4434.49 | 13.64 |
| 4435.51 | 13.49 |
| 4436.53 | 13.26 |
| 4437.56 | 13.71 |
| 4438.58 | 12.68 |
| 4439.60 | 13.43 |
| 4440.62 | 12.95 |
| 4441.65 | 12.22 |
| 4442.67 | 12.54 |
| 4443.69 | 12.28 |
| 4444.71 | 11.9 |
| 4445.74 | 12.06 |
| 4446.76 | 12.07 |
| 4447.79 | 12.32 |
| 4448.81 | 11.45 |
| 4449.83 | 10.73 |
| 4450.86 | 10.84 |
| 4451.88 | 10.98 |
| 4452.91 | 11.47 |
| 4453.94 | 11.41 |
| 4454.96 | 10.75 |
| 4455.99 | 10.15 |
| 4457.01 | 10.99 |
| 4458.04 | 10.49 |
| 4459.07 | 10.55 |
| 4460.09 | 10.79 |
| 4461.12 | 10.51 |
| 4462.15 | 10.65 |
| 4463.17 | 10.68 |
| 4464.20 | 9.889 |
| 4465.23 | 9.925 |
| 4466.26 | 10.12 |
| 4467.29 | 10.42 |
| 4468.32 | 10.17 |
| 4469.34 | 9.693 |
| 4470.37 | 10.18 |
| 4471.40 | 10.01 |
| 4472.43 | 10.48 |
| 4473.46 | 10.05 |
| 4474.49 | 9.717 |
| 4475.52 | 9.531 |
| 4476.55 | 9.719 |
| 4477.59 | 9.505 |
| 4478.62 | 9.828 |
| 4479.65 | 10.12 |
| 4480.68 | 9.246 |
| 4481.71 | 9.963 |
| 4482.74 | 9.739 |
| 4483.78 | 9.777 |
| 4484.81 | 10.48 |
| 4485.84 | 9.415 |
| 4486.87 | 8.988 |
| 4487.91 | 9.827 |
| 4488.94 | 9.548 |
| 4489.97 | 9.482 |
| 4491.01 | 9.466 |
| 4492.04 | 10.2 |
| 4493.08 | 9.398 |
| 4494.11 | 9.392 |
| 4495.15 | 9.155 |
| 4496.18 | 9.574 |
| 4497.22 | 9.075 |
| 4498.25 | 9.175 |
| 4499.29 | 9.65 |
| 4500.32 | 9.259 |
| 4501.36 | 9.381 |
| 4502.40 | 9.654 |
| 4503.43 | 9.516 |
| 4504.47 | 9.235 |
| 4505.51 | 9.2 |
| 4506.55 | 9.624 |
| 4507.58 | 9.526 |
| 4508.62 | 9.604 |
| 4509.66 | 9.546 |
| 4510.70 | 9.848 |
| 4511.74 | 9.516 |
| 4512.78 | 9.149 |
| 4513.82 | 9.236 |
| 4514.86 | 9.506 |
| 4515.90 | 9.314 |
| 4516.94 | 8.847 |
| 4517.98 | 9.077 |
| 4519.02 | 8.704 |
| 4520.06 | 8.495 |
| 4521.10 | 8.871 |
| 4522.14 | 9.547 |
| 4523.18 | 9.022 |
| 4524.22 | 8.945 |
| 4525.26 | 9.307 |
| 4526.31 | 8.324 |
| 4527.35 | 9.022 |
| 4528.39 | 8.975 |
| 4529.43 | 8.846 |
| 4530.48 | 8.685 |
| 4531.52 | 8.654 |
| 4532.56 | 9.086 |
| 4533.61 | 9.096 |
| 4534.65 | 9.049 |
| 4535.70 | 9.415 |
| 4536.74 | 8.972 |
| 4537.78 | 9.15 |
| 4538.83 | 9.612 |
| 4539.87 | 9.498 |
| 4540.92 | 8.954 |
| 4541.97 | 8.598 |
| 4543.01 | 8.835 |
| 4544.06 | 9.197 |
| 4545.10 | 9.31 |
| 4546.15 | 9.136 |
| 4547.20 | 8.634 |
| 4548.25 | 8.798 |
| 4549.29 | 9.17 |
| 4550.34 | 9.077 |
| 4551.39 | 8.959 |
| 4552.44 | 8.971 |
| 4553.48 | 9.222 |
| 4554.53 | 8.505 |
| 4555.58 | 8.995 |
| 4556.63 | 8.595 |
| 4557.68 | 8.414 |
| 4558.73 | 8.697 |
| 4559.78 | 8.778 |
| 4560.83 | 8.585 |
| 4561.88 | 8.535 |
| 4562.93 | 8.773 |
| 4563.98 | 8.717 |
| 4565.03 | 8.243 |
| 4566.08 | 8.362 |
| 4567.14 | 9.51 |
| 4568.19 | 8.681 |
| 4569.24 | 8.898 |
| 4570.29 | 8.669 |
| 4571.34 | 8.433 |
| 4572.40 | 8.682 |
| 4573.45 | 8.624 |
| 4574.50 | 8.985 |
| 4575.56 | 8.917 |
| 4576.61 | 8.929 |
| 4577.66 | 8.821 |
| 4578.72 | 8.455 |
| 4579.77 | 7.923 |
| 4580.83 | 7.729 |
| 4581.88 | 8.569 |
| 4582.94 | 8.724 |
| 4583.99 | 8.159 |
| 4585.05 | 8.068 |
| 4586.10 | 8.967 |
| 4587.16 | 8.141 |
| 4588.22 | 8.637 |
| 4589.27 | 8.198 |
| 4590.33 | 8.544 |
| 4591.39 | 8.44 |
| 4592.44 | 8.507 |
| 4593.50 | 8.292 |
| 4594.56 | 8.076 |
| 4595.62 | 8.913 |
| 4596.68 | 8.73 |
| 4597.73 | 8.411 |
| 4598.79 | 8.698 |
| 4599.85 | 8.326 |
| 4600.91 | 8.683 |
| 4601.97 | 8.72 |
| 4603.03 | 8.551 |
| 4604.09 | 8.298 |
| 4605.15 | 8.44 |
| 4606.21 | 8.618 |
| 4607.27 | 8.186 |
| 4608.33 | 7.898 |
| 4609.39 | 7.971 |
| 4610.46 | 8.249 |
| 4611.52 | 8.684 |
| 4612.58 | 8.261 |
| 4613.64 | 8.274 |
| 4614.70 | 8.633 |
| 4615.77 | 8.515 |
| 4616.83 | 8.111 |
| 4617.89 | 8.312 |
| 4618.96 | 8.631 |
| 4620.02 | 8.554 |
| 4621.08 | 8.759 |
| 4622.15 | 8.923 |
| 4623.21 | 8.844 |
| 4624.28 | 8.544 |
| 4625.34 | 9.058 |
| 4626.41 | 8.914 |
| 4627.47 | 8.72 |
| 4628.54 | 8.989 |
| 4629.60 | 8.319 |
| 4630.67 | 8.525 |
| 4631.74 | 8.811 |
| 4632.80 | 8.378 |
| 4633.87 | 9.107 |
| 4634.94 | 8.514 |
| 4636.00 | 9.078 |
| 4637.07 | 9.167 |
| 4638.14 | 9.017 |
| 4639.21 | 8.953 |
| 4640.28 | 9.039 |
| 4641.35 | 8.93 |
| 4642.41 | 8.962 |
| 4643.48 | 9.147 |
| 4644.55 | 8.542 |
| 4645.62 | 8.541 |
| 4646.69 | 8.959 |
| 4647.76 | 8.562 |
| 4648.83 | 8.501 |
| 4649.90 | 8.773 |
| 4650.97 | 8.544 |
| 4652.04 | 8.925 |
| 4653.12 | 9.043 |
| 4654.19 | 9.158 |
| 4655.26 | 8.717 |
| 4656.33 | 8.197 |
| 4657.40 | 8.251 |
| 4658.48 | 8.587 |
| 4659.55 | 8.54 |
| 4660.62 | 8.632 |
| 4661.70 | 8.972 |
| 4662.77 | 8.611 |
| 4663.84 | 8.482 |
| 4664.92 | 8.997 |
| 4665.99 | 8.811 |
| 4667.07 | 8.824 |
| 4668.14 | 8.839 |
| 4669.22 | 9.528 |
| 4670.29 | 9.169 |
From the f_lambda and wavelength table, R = 0.74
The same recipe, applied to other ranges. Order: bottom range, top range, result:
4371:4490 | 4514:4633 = 0.81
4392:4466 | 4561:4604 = 0.74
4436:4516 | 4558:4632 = 0.87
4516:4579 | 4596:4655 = 1.01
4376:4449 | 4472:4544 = 0.80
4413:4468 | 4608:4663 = 0.76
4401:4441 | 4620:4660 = 0.73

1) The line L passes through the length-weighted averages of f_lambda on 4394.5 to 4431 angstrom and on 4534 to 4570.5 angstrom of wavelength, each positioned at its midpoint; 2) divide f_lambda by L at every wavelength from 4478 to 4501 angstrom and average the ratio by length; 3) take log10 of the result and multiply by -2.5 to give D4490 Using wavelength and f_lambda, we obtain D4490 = 0.12 mag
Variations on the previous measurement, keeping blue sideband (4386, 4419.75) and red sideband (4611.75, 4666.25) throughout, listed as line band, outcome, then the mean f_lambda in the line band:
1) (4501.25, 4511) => 0.10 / 9.51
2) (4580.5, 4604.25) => 0.10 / 8.46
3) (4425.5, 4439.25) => -0.21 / 13.9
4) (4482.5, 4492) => 0.11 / 9.66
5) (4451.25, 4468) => 0.04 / 10.6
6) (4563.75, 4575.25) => 0.11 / 8.71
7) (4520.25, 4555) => 0.12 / 9.01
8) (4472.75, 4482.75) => 0.11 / 9.76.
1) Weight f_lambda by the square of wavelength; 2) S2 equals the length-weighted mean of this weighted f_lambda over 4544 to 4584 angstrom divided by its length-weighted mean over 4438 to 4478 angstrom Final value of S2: 0.84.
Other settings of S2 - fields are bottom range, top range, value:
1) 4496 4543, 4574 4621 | 0.95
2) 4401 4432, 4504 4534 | 0.72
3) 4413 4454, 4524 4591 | 0.71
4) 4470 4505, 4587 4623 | 0.92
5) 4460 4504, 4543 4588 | 0.92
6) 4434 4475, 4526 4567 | 0.82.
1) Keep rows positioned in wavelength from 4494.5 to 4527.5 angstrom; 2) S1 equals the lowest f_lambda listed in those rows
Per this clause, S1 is 8.324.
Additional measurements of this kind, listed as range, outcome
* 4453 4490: 8.988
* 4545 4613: 7.729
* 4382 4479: 9.505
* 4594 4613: 7.898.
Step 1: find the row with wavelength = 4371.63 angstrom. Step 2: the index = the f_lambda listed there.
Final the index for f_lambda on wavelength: 9.66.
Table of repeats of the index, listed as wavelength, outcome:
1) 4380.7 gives 10.08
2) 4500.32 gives 9.259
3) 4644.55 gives 8.542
